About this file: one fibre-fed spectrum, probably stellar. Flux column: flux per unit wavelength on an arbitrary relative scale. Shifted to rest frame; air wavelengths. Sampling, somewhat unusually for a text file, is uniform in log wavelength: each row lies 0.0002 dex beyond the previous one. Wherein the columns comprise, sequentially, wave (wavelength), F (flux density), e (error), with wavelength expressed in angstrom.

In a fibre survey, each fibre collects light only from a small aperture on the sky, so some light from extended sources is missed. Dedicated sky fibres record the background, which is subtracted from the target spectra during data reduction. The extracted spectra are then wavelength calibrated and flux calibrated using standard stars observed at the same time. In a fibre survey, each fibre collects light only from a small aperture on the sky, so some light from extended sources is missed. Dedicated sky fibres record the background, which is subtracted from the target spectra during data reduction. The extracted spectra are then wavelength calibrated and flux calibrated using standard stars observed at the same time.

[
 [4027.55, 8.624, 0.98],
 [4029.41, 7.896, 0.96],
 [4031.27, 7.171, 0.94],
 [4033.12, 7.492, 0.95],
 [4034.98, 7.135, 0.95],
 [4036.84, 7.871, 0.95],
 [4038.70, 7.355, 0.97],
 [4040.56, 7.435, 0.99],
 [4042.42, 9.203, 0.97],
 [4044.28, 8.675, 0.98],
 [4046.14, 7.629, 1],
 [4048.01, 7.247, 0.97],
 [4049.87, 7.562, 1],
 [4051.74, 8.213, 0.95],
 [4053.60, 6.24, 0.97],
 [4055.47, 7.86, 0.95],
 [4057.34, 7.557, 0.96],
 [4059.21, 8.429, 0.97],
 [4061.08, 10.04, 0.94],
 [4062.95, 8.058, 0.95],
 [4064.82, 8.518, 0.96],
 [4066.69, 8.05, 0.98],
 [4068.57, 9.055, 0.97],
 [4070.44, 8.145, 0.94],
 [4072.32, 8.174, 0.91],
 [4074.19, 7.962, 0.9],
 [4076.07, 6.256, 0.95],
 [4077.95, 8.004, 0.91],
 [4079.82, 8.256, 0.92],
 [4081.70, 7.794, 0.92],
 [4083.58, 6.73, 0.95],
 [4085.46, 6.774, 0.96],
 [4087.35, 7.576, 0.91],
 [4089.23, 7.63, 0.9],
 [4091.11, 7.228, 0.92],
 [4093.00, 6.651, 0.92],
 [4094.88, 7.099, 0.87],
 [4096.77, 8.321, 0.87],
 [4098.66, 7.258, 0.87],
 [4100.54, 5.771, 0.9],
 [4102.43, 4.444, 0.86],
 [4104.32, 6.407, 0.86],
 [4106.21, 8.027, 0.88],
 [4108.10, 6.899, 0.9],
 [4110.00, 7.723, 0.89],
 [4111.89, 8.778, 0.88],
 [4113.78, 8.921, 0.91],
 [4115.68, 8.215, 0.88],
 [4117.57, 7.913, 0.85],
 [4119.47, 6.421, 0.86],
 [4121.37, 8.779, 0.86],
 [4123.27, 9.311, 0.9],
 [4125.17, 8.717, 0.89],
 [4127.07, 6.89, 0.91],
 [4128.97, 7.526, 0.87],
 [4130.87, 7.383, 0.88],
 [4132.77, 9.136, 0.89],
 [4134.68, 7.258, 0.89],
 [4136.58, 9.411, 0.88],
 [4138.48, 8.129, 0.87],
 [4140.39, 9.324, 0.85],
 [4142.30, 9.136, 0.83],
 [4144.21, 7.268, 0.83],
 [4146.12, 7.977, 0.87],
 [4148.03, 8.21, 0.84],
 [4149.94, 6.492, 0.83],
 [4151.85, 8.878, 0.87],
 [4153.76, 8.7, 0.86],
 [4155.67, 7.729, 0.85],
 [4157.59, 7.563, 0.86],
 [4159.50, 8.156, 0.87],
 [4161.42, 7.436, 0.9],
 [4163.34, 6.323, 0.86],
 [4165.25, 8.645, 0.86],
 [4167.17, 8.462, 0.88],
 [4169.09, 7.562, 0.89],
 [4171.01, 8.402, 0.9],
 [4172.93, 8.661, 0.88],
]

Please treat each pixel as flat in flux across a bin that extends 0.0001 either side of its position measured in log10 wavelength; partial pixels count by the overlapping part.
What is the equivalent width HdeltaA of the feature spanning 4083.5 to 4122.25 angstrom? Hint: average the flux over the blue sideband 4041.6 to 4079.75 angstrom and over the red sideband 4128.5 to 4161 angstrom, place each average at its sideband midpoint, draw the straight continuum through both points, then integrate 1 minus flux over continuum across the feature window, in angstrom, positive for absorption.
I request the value 3.7 angstrom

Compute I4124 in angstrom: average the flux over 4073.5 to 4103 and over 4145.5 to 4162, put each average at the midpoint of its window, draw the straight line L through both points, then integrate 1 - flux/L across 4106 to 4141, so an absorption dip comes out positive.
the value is -2.69 angstrom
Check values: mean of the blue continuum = 7.14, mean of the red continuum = 7.92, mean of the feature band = 8.14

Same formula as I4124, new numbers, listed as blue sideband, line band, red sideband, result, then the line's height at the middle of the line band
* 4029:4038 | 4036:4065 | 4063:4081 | -0.92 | 7.73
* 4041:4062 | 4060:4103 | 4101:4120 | 0.68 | 7.69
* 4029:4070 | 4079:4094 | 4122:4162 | 1.31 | 8.02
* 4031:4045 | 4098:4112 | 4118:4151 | 2.11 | 8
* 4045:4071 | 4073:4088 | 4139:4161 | 1.18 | 8.06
